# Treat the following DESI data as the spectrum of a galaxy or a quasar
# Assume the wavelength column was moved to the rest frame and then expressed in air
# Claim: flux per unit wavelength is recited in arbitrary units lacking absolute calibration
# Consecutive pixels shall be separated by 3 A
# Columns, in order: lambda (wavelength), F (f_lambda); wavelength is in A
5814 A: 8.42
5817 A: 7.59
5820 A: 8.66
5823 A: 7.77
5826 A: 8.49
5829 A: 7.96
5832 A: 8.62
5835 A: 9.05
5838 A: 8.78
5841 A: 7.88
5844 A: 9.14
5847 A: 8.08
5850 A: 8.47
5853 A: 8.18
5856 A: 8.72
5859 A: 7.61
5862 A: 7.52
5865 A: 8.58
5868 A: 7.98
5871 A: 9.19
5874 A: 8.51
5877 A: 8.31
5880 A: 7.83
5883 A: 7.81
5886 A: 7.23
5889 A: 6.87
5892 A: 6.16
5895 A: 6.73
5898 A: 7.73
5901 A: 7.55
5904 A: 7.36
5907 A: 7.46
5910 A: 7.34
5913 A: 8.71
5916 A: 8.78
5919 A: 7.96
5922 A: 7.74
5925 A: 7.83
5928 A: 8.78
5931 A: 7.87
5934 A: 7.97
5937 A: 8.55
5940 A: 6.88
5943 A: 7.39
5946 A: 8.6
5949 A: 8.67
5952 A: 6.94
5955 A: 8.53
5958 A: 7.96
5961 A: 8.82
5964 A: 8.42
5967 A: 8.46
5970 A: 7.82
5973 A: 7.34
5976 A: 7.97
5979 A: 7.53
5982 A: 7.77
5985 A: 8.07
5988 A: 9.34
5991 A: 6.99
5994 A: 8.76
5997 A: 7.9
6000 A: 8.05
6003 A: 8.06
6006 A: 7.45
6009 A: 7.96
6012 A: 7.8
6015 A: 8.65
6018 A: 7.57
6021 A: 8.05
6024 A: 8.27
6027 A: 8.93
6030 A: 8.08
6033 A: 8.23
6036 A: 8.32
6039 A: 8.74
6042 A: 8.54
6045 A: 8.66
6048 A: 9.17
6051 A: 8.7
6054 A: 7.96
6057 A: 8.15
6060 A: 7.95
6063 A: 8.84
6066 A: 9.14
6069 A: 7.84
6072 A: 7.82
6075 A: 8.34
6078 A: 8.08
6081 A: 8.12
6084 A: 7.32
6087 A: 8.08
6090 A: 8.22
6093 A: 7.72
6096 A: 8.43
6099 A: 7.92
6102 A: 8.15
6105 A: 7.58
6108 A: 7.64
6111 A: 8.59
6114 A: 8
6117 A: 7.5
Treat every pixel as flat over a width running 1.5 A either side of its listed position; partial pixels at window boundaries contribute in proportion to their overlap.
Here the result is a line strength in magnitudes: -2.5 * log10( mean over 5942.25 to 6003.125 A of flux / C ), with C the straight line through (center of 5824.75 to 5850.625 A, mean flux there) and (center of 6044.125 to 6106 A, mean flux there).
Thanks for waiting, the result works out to 0.03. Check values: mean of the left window 8.5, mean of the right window 8.2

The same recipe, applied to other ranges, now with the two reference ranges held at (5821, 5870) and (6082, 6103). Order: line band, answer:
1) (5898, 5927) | 0.05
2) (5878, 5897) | 0.16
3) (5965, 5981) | 0.04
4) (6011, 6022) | 0.01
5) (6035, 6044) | -0.07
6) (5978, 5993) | 0.02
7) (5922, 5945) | 0.04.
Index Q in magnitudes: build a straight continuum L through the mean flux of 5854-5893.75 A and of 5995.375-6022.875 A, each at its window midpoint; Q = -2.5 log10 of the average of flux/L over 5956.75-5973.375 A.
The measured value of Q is -0.04 mag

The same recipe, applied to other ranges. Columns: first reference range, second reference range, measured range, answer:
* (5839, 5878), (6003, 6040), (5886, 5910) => 0.16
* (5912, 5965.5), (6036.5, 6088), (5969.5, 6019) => 0.04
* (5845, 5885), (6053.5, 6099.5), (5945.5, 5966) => -0.01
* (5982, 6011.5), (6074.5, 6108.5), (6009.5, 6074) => -0.05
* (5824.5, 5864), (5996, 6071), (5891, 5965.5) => 0.06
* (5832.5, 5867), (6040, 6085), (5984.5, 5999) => 0.02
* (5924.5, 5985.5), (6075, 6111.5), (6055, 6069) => -0.06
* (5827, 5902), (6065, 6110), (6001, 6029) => -0.01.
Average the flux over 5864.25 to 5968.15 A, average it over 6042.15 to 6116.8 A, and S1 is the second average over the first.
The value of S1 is 1.03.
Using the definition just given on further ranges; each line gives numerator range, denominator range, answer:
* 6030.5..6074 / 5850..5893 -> 1.06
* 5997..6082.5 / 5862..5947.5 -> 1.05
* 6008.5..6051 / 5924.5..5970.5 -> 1.03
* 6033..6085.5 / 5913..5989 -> 1.03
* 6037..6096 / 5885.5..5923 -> 1.10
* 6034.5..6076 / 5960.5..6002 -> 1.05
